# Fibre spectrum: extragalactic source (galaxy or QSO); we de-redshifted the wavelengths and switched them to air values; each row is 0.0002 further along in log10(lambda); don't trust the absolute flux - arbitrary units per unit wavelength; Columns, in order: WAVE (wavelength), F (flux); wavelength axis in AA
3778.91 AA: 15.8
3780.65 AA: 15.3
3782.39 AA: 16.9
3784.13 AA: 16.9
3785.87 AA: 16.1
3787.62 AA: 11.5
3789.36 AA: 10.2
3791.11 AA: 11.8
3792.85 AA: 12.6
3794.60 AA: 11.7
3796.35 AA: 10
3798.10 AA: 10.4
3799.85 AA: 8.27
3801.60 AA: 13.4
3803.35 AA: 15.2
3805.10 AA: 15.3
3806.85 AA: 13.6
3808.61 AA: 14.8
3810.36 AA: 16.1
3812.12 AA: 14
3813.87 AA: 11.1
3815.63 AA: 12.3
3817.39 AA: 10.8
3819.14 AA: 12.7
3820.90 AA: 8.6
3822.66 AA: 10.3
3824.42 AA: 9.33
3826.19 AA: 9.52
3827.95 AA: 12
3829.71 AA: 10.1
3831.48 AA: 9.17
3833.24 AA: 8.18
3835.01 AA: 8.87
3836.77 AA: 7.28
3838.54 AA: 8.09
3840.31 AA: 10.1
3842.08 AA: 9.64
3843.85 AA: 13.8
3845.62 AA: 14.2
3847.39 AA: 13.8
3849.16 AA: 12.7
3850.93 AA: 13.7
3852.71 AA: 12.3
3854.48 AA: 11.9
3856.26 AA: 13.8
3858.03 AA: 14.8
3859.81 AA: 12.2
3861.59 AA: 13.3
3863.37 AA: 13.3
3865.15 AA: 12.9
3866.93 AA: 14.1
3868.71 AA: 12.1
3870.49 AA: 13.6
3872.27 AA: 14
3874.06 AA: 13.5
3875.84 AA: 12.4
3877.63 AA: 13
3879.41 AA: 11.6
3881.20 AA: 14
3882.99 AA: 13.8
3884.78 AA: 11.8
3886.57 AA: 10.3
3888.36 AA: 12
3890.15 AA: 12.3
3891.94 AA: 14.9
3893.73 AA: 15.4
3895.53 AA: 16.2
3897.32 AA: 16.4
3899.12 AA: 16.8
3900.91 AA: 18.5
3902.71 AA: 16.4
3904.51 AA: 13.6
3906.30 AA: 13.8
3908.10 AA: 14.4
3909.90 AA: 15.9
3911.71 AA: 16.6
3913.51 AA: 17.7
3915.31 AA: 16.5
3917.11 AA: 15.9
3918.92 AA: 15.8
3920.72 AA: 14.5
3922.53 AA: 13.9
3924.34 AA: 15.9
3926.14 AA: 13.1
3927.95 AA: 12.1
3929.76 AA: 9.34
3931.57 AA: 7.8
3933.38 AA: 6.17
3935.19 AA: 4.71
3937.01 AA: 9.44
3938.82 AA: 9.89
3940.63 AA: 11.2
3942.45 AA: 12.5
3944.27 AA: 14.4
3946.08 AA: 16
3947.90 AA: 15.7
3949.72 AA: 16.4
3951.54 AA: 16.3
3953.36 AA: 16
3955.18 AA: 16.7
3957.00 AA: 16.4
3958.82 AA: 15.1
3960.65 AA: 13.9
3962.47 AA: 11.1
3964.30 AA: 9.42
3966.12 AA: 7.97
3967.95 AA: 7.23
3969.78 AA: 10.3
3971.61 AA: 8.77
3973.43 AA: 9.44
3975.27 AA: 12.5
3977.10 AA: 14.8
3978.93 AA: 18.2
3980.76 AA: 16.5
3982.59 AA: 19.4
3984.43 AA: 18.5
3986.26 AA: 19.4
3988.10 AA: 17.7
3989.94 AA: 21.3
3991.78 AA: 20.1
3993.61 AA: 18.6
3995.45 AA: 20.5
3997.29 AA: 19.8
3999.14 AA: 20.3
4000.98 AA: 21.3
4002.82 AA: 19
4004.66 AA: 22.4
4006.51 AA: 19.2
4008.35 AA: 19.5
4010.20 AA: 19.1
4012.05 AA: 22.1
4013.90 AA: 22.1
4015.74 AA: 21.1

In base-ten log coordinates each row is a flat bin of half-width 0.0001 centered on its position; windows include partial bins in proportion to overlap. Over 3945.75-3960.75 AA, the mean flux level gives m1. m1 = 15.9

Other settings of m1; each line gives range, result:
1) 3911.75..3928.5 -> 15.2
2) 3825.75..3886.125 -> 12.1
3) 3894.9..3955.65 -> 14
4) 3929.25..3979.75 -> 12.1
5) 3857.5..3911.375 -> 13.9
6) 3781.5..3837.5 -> 11.9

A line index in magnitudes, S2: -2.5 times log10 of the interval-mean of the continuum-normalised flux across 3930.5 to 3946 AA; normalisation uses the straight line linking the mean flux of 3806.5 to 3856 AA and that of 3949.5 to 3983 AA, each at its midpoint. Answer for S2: 0.30 mag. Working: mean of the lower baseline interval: 11.4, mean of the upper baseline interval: 13.3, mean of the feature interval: 9.86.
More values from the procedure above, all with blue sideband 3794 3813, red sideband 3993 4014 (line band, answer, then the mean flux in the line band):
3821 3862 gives 0.28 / 11.2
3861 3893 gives 0.21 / 12.9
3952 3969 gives 0.42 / 12.7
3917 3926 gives 0.16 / 15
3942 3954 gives 0.18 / 15.4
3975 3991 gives 0.10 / 17.8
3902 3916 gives 0.08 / 15.6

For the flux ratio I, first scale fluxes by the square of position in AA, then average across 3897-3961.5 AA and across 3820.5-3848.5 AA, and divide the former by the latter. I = 1.44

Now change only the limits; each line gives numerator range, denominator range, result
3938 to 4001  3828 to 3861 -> 1.42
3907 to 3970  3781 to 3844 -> 1.19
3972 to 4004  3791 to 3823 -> 1.60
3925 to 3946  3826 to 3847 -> 1.07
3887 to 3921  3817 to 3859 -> 1.44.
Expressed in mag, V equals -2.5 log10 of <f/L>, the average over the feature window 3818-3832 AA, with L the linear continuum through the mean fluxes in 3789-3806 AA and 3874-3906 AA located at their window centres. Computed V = 0.22 mag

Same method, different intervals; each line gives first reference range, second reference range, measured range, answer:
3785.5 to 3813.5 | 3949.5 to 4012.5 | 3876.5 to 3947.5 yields 0.116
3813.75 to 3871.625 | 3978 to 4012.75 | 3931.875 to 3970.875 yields 0.384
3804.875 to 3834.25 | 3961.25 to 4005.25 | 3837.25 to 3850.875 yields 0.043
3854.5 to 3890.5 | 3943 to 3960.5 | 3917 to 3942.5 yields 0.299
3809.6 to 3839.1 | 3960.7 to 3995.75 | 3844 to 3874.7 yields -0.164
